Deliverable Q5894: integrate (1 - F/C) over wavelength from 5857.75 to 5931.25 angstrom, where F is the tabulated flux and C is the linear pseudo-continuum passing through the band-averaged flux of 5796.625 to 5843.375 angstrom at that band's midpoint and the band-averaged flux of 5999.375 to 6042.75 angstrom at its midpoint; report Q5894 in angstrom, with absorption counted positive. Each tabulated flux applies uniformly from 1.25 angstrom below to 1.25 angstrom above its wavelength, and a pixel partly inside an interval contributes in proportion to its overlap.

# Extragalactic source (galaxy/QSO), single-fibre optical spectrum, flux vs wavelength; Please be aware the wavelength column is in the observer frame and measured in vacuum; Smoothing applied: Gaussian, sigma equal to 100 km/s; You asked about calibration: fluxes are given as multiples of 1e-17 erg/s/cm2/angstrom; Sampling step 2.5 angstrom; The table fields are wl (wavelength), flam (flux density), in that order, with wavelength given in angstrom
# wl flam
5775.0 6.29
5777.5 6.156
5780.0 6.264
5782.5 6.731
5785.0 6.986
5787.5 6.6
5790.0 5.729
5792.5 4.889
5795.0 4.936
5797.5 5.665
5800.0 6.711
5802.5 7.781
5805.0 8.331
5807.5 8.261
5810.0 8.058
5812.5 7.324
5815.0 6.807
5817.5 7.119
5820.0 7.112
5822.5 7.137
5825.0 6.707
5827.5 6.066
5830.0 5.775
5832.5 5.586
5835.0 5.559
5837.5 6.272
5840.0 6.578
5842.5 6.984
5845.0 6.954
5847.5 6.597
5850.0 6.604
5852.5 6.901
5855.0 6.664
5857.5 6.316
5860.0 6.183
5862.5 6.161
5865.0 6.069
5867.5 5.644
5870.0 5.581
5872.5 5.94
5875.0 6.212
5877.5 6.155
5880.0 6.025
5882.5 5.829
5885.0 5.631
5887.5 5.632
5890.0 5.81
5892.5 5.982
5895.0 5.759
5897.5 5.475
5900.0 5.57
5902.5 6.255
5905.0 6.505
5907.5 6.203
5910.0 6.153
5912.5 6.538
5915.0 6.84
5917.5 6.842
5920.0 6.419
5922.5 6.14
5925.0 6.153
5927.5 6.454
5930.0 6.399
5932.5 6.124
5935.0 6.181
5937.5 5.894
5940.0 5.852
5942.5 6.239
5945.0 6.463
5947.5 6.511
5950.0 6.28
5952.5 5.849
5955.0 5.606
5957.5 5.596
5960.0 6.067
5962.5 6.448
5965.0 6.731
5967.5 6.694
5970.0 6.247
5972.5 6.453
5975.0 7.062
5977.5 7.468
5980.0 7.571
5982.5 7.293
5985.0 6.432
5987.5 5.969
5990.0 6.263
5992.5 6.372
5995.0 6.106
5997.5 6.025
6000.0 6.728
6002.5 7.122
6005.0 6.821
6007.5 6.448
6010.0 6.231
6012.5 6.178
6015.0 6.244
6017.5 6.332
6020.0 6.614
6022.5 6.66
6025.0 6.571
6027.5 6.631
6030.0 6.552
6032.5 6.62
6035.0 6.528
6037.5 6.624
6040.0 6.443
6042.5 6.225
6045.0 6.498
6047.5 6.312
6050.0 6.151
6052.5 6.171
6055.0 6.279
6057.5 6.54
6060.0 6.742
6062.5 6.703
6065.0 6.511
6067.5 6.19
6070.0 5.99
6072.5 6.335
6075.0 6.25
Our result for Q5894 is 6.9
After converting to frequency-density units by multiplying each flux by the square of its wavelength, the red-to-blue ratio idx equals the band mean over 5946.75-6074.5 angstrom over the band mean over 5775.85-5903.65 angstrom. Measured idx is 1.08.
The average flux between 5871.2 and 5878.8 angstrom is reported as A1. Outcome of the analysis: 6.1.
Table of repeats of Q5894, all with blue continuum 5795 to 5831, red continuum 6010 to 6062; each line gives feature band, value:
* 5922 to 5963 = 3.4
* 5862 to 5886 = 3.2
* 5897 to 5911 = 1.5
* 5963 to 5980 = -0.6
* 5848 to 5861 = 0.7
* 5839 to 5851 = 0.3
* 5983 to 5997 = 0.6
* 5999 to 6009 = -0.4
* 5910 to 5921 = 0.2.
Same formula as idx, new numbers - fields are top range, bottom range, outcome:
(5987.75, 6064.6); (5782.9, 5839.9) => 1.05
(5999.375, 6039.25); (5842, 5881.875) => 1.10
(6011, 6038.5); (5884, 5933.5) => 1.10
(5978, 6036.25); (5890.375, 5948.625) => 1.09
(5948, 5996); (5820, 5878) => 1.07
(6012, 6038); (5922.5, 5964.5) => 1.09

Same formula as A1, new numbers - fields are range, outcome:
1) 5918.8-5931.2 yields 6.31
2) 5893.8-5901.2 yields 5.6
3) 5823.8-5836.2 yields 5.94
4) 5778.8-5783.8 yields 6.5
